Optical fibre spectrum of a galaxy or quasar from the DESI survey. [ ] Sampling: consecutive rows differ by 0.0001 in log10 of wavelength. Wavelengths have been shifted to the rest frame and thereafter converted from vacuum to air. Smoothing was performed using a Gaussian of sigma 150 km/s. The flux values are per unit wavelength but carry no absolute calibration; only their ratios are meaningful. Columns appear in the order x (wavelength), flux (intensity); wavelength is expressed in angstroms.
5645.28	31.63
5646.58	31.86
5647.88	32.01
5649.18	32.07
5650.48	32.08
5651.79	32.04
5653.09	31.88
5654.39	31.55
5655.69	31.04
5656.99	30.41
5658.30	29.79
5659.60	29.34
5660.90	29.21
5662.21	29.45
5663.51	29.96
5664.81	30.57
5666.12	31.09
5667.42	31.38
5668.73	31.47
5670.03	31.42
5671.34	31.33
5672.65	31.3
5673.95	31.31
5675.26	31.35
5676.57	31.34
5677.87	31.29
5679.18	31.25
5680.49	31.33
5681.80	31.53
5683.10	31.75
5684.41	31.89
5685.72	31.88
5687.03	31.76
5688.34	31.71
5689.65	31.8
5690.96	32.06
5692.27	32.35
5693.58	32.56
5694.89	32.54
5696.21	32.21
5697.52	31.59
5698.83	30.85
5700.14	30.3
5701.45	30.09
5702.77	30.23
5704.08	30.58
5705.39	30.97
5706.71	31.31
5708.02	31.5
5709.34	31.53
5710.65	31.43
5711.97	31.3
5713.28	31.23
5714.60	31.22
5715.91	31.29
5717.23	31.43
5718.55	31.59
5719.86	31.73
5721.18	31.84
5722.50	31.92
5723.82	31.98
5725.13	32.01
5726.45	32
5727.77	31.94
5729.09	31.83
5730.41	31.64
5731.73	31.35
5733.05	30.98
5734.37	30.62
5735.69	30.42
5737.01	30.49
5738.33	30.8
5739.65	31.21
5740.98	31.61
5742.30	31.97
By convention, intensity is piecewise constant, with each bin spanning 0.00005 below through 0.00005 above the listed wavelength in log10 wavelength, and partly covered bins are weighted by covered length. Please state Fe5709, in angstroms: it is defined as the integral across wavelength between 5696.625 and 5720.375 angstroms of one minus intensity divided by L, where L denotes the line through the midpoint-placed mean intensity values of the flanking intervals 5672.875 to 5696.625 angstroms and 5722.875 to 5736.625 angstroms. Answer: 0.4 angstroms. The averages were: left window 31.8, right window 31.5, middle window 31.1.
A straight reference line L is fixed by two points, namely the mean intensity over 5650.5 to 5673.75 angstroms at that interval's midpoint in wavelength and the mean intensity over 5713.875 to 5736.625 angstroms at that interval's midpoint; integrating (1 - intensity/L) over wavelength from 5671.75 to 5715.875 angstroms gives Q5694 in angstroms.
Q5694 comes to -0.4 angstroms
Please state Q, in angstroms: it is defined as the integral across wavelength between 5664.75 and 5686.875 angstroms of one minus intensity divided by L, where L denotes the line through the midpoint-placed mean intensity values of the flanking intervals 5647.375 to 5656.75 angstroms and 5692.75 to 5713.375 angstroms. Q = 0.08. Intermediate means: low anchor 31.7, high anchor 31.3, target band 31.4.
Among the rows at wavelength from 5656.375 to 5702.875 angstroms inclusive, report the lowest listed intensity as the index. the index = 29.21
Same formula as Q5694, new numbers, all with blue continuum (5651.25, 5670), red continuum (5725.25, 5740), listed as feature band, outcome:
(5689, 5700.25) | -0.3 angstroms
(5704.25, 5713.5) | -0.1 angstroms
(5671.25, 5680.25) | -0.1 angstroms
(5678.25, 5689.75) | -0.3 angstroms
